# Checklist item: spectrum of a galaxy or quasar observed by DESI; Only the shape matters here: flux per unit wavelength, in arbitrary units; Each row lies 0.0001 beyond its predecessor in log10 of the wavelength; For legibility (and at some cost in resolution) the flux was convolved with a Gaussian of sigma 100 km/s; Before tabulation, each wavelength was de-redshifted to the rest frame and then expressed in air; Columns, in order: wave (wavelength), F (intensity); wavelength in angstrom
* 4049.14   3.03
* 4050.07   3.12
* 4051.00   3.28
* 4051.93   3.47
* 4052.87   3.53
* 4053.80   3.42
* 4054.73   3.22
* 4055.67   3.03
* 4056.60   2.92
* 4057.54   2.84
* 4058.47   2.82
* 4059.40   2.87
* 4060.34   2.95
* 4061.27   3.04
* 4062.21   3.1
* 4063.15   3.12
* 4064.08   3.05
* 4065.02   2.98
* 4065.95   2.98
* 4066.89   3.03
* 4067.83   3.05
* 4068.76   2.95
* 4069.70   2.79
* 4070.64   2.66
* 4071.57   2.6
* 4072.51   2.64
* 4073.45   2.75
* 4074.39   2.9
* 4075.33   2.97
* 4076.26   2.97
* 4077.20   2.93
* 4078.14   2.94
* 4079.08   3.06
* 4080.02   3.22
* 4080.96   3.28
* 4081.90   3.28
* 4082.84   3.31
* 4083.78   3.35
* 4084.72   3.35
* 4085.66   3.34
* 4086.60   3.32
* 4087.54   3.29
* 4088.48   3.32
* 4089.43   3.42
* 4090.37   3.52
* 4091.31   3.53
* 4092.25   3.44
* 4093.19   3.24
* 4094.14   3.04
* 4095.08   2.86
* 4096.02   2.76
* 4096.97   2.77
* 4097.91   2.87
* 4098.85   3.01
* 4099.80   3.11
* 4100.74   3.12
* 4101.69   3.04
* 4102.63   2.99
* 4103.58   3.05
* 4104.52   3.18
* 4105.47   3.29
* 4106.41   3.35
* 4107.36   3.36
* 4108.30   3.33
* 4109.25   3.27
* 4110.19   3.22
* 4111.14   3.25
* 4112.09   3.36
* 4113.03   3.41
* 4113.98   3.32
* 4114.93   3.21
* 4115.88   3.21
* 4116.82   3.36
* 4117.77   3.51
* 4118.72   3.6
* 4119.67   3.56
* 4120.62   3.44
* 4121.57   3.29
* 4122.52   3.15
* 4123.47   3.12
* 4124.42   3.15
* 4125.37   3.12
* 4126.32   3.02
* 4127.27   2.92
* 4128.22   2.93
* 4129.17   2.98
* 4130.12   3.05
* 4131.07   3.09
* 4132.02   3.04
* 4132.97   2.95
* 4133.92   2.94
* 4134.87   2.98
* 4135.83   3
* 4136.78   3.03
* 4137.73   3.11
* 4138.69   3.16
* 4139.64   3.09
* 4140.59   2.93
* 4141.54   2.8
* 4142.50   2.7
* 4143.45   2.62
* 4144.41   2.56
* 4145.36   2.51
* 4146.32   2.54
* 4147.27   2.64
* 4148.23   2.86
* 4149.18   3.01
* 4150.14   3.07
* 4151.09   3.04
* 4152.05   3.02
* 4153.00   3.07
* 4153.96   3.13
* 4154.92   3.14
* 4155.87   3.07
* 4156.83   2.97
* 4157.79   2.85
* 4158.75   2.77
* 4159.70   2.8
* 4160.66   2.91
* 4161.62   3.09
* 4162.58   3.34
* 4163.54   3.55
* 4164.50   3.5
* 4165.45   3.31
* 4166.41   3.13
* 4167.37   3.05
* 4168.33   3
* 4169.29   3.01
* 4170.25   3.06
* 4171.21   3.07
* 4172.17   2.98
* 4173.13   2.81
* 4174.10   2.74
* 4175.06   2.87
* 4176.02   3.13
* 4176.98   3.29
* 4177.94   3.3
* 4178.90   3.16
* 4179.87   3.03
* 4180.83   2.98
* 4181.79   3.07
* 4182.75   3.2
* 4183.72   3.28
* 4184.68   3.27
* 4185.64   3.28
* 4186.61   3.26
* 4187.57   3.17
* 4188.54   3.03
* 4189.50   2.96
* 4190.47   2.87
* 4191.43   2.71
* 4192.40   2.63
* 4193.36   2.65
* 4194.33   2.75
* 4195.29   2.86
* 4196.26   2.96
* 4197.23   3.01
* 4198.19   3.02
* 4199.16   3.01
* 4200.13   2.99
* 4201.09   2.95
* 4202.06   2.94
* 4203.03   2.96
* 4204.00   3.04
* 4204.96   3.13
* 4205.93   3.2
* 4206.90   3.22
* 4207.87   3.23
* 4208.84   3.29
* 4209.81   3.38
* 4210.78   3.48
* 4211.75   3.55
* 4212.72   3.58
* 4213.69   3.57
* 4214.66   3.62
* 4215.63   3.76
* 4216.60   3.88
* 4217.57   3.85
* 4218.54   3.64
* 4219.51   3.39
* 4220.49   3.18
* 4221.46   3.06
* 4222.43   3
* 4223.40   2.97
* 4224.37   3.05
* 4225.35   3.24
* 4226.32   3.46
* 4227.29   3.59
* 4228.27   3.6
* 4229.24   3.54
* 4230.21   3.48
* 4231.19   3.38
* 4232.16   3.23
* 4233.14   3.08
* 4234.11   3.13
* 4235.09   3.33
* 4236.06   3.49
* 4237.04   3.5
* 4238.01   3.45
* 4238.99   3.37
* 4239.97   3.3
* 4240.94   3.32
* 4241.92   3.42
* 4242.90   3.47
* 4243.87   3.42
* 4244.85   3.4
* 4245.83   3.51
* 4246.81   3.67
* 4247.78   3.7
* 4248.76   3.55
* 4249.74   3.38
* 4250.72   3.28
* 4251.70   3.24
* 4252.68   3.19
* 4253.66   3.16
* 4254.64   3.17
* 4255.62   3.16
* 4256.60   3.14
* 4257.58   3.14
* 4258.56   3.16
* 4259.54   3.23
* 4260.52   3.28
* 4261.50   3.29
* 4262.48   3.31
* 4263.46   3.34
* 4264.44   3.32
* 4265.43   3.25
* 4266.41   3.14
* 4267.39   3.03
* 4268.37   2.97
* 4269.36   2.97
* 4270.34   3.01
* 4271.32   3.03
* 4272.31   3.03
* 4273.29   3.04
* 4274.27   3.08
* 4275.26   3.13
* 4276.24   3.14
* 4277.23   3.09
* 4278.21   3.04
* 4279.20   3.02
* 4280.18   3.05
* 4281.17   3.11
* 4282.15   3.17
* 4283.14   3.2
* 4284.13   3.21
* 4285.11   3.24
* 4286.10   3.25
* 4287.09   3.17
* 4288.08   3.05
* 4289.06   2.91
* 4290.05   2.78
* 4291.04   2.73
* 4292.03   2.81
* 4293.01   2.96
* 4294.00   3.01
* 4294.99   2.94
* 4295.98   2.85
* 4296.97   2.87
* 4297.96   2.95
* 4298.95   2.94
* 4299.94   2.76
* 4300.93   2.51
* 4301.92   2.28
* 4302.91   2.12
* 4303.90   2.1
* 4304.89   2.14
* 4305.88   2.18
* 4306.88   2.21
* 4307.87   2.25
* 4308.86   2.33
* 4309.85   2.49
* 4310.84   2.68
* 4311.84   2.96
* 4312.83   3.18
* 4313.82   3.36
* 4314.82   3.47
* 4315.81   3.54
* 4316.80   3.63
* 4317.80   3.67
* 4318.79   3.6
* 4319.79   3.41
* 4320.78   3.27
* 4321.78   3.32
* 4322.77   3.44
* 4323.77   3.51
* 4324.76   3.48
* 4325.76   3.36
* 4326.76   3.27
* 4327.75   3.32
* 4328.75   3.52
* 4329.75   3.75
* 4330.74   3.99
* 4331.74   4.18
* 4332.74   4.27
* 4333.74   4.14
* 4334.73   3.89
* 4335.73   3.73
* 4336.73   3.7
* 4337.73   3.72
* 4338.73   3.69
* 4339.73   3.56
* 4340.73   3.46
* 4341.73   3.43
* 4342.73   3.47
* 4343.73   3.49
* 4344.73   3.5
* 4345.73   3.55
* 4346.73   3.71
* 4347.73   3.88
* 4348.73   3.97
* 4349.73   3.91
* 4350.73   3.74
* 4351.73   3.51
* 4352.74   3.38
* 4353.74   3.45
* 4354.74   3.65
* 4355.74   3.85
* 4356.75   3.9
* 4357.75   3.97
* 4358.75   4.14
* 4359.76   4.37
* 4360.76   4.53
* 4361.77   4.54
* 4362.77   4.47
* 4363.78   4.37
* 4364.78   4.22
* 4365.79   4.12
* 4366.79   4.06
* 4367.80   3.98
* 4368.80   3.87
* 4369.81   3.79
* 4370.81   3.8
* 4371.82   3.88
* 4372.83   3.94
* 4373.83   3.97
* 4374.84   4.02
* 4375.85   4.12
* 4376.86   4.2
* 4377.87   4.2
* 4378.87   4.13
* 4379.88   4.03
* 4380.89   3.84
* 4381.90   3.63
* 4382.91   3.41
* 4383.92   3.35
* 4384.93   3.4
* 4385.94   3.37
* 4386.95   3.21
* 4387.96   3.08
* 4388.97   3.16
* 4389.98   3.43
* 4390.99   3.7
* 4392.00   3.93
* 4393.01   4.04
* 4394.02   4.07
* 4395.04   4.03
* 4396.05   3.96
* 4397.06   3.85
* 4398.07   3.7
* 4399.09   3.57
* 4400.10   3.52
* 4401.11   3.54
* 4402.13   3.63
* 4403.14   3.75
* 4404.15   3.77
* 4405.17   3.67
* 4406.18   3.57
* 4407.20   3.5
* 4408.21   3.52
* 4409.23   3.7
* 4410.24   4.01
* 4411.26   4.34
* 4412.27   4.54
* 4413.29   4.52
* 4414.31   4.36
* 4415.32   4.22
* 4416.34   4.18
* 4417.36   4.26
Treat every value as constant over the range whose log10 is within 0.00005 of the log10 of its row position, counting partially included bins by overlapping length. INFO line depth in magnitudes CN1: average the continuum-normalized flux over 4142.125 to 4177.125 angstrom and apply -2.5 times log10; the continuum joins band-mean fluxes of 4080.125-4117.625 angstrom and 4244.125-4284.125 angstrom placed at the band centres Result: 0.08 mag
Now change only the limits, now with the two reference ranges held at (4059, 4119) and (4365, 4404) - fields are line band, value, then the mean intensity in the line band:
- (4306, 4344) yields 0.08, 3.4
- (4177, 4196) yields 0.11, 3.03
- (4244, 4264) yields 0.05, 3.32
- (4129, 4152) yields 0.12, 2.91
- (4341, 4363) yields -0.04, 3.83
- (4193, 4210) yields 0.12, 3.03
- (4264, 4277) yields 0.14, 3.09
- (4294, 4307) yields 0.37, 2.55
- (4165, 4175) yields 0.10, 3.01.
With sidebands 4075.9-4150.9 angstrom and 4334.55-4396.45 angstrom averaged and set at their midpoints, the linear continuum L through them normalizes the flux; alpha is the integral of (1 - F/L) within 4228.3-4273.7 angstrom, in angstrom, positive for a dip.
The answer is 2.7 angstrom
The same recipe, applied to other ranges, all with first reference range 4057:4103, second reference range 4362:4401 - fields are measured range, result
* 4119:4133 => 0.2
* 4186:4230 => 2.3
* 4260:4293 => 4.3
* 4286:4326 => 7.7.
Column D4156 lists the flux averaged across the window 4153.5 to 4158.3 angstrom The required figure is 3.03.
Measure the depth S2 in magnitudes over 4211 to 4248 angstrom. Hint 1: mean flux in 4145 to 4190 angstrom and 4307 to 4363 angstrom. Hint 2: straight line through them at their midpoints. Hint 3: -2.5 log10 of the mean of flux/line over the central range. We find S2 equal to -0.057 mag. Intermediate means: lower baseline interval 3.05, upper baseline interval 3.59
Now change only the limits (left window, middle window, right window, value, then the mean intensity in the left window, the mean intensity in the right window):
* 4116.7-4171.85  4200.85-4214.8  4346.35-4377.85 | 0.02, 3.04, 3.98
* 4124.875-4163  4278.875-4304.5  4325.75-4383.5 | 0.24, 2.95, 3.86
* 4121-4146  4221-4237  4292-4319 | -0.15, 2.97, 2.81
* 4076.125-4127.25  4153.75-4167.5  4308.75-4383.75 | 0.08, 3.22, 3.73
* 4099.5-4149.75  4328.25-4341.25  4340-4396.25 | -0.03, 3.09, 3.82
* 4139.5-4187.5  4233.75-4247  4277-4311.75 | -0.18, 3.02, 2.78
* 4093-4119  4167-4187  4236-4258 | 0.06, 3.18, 3.36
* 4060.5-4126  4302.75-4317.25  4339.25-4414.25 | 0.32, 3.15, 3.82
